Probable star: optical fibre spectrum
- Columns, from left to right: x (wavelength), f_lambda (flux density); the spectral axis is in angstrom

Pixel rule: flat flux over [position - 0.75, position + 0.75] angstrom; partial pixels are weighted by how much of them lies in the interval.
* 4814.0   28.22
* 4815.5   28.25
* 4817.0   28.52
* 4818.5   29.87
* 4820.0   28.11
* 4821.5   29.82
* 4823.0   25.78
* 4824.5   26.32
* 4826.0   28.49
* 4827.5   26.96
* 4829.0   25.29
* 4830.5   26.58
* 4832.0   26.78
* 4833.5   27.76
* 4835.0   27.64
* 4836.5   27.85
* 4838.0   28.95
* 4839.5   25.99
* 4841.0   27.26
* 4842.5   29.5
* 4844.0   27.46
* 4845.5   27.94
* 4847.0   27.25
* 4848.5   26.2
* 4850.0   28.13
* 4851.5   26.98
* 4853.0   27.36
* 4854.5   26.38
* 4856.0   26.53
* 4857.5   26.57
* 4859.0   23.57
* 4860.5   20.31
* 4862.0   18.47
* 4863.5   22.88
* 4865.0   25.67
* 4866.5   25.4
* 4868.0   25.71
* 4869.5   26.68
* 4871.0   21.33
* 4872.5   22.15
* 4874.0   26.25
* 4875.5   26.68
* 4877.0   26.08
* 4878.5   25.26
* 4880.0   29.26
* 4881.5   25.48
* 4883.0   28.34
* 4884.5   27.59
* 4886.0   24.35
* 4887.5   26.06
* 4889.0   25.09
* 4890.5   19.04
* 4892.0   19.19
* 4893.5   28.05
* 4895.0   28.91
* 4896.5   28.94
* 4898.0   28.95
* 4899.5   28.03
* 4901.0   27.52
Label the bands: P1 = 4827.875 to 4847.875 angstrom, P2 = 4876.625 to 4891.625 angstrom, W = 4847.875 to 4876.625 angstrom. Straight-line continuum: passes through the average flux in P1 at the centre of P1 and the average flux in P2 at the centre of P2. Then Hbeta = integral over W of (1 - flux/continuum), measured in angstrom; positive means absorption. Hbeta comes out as 1.60 angstrom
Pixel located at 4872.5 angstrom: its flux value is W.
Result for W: 22.15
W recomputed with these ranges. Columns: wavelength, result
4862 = 18.47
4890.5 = 19.04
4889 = 25.09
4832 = 26.78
